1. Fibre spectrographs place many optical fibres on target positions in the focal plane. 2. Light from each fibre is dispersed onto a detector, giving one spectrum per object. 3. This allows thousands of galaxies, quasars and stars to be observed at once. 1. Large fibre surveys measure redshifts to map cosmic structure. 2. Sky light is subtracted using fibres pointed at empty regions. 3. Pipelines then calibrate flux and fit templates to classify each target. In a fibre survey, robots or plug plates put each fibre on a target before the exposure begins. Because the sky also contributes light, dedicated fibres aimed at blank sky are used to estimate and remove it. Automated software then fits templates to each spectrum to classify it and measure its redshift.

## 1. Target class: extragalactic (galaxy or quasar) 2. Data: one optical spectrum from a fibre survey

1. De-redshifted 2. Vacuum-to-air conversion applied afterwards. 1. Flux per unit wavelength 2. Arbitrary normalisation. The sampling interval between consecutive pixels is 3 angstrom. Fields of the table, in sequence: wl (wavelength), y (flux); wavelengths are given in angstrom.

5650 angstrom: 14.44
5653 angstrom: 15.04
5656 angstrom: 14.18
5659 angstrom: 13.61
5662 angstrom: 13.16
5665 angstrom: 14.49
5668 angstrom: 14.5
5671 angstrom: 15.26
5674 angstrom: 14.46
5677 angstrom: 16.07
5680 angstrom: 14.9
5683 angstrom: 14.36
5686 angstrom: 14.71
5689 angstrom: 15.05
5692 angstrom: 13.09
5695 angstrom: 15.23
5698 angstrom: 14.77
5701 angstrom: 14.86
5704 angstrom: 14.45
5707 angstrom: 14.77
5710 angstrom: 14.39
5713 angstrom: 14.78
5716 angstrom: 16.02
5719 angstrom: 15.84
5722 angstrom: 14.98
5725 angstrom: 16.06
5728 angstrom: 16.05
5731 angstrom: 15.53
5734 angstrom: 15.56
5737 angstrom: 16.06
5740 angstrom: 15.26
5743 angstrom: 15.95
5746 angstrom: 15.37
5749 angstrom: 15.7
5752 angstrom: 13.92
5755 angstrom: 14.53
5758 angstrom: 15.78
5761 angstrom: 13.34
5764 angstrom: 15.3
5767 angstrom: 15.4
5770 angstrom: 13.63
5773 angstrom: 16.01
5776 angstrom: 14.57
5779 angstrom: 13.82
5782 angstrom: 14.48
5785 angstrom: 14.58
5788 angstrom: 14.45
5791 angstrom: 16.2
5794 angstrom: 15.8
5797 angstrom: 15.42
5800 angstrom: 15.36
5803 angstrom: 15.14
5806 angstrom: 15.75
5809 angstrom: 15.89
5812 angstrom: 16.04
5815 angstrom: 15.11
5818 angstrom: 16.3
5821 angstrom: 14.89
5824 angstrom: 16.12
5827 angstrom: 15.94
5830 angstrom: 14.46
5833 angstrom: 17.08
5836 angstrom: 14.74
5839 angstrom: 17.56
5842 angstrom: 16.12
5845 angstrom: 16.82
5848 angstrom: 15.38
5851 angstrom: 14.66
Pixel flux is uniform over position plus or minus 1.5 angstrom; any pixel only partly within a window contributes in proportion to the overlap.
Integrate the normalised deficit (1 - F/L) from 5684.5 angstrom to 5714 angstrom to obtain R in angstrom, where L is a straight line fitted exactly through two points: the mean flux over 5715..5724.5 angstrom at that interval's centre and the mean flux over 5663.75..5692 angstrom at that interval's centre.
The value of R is 1.18 angstrom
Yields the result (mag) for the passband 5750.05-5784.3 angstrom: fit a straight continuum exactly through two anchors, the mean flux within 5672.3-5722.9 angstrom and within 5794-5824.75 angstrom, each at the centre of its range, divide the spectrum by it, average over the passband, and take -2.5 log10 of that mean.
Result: 0.05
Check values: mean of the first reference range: 14.9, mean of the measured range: 14.6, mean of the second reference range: 15.6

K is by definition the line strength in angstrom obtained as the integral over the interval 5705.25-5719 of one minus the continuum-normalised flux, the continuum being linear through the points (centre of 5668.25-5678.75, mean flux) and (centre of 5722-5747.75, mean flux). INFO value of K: 0.4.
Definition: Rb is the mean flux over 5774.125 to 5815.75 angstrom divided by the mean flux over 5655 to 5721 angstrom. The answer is 1.0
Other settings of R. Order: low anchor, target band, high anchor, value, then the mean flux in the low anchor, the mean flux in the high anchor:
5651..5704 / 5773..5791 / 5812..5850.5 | 0.9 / 14.6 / 15.9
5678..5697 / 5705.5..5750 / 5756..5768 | -2.1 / 14.6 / 14.9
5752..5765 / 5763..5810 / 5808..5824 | 0.1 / 14.6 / 15.7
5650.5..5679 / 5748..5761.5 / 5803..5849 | 0.5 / 14.5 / 15.9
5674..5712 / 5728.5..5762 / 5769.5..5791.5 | -1.2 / 14.7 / 14.7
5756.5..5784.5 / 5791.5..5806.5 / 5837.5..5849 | -0.1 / 14.7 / 16.5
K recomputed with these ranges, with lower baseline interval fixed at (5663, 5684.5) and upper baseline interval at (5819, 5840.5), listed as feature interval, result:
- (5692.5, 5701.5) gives 0.1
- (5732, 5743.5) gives -0.3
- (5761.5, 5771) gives 0.5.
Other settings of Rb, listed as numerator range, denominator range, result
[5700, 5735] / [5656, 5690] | 1.05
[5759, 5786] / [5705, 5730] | 0.95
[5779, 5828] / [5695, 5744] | 1.01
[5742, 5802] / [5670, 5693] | 1.01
